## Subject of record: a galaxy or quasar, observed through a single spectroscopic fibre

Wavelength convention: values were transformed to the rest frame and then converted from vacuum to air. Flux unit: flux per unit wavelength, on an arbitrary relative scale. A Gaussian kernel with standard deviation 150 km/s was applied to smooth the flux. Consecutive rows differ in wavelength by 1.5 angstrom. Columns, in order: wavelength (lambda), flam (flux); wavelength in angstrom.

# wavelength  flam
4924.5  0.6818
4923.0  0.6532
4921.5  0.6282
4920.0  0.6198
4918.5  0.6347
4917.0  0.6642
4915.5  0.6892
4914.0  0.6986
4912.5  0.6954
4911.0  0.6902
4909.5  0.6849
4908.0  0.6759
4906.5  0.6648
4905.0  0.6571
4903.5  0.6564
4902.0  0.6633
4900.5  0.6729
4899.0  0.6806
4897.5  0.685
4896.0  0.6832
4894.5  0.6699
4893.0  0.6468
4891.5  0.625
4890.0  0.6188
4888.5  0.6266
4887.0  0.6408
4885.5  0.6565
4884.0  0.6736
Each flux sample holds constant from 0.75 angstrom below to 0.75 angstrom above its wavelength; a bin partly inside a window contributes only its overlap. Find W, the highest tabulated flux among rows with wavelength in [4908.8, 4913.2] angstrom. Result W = 0.6954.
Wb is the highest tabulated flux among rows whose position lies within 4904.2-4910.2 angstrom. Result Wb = 0.6849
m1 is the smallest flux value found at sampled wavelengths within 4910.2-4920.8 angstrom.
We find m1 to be 0.6198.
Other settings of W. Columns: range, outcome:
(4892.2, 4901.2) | 0.685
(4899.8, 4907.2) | 0.6729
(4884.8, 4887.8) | 0.6565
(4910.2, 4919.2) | 0.6986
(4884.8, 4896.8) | 0.6832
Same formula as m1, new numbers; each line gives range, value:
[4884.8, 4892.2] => 0.6188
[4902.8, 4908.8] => 0.6564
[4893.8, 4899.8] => 0.6699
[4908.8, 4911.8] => 0.6849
